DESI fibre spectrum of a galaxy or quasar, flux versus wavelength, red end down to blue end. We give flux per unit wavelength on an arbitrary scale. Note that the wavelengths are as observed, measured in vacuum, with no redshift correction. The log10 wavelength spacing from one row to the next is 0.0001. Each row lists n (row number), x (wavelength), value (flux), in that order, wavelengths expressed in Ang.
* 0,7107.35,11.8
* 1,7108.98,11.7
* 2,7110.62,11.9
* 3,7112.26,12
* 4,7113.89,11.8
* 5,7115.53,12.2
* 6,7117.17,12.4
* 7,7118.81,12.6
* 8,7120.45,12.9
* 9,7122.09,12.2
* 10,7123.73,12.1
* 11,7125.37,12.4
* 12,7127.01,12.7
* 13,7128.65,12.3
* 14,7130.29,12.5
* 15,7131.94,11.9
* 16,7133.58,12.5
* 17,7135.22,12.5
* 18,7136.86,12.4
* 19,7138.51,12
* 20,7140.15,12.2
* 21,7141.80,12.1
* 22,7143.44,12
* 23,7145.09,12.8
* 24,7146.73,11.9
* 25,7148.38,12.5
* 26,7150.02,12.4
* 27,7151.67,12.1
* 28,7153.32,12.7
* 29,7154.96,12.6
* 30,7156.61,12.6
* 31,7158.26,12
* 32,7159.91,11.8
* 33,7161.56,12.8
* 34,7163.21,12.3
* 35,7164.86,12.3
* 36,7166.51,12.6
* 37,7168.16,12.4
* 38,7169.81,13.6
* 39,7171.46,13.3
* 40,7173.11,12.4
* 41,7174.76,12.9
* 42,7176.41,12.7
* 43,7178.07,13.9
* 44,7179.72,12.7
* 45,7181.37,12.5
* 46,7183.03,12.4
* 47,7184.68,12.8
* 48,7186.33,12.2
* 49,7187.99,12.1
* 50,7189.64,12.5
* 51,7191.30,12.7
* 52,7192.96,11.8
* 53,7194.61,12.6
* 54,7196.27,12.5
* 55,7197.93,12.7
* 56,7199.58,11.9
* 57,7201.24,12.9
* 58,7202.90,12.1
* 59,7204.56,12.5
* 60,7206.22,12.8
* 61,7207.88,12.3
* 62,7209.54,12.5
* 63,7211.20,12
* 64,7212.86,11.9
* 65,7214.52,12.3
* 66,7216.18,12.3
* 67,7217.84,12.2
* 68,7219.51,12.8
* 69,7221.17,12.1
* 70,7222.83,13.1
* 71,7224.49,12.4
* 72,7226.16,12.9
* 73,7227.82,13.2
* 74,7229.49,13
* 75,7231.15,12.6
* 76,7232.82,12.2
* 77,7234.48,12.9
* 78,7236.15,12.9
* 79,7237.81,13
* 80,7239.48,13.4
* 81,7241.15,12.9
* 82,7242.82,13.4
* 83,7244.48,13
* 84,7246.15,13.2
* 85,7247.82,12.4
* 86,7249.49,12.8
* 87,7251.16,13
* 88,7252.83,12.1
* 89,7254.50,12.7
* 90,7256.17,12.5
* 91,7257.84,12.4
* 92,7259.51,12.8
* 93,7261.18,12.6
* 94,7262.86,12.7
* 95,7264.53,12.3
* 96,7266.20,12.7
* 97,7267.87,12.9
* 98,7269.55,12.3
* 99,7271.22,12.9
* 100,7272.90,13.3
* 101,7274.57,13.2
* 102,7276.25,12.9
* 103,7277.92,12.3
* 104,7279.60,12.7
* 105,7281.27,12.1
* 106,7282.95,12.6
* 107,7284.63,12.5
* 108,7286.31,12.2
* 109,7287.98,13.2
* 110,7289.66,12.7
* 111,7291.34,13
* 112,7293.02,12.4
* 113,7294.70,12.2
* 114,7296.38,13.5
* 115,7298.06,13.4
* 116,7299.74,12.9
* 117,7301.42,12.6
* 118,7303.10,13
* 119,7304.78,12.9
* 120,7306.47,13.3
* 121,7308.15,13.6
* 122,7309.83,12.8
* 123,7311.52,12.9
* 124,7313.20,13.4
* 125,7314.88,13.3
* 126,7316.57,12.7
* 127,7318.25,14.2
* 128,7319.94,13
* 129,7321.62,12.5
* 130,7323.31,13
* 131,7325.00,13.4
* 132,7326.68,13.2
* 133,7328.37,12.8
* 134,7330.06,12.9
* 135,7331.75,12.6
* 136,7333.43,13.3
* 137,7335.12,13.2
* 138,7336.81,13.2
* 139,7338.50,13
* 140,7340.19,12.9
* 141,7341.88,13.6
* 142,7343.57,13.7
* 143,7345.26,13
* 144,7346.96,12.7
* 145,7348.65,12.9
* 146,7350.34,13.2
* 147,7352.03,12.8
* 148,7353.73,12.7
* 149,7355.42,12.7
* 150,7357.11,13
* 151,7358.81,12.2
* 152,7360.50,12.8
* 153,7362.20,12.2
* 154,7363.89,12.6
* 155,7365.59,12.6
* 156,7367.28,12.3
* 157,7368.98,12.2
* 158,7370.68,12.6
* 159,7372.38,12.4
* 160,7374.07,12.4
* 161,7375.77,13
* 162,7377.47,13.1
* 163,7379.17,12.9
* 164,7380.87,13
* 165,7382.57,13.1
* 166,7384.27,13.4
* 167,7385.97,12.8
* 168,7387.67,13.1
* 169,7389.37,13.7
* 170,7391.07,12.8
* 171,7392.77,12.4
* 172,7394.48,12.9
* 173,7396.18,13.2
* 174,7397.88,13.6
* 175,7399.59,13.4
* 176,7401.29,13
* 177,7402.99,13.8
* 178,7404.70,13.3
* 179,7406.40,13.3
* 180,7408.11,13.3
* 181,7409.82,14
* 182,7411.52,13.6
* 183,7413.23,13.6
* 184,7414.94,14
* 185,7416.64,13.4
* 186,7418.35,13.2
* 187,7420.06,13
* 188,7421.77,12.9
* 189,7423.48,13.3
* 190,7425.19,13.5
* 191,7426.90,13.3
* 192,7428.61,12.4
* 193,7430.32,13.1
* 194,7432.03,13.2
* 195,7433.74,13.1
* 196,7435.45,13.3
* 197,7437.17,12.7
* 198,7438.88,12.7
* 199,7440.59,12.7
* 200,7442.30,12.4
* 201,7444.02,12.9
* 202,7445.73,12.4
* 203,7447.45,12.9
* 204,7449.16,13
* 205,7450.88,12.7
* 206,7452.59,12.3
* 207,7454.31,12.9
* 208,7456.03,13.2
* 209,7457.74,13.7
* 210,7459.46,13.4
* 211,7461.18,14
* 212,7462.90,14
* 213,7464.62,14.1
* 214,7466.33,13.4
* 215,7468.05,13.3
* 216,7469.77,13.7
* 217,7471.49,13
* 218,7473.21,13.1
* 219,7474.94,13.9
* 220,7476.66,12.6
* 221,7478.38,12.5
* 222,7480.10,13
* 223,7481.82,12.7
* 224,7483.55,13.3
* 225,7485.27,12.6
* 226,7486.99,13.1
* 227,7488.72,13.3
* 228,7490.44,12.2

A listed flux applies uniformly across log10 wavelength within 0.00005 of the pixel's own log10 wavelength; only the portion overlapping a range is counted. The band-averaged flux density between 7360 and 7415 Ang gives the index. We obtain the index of 13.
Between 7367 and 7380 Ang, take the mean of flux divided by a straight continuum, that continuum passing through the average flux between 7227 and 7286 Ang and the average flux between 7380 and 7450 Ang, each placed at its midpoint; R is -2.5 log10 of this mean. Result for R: 0.04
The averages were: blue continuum 12.7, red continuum 13.1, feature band 12.6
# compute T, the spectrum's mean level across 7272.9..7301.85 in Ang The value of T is 12.7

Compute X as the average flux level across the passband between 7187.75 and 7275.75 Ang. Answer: 12.6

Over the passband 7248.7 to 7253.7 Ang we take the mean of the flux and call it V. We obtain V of 12.6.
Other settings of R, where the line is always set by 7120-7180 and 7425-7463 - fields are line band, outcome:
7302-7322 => -0.03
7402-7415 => -0.05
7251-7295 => 0.01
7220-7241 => -0.02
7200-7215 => 0.02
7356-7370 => 0.03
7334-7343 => -0.03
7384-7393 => -0.01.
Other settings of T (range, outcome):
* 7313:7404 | 13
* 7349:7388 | 12.7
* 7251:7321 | 12.8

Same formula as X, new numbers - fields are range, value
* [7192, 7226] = 12.4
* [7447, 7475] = 13.3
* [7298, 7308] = 13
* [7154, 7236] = 12.5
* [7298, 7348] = 13.1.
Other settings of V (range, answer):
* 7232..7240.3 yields 12.9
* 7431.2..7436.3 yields 13.2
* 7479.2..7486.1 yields 12.9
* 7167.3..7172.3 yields 13.1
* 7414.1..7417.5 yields 13.7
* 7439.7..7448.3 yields 12.7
